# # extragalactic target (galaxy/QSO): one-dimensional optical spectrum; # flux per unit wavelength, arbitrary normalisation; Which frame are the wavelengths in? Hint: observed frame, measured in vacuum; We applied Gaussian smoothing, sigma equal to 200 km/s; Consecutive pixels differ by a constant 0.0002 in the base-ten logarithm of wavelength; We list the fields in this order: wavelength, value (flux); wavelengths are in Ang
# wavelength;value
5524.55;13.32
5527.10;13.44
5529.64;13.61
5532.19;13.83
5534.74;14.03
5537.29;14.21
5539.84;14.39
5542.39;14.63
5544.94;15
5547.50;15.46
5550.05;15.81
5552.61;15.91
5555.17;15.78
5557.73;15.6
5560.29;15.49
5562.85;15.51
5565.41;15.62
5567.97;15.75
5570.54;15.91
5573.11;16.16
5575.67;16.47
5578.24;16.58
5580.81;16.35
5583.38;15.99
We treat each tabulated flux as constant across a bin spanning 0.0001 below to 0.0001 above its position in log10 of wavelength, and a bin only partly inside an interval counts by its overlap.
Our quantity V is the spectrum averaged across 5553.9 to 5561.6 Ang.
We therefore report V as 15.6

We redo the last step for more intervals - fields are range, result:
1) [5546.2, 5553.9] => 15.7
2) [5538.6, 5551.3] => 15.1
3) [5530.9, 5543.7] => 14.2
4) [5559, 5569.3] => 15.6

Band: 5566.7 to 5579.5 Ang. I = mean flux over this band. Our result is 16.2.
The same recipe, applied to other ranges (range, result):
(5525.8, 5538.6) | 13.8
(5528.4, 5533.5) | 13.7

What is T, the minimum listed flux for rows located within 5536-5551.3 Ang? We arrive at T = 14.21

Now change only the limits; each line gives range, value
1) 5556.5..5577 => 15.49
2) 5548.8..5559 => 15.6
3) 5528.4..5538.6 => 13.61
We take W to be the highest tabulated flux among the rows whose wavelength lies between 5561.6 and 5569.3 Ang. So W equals 15.75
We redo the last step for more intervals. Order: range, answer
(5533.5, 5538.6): 14.21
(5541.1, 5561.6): 15.91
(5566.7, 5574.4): 16.16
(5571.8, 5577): 16.47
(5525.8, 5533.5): 13.83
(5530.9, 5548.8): 15.46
